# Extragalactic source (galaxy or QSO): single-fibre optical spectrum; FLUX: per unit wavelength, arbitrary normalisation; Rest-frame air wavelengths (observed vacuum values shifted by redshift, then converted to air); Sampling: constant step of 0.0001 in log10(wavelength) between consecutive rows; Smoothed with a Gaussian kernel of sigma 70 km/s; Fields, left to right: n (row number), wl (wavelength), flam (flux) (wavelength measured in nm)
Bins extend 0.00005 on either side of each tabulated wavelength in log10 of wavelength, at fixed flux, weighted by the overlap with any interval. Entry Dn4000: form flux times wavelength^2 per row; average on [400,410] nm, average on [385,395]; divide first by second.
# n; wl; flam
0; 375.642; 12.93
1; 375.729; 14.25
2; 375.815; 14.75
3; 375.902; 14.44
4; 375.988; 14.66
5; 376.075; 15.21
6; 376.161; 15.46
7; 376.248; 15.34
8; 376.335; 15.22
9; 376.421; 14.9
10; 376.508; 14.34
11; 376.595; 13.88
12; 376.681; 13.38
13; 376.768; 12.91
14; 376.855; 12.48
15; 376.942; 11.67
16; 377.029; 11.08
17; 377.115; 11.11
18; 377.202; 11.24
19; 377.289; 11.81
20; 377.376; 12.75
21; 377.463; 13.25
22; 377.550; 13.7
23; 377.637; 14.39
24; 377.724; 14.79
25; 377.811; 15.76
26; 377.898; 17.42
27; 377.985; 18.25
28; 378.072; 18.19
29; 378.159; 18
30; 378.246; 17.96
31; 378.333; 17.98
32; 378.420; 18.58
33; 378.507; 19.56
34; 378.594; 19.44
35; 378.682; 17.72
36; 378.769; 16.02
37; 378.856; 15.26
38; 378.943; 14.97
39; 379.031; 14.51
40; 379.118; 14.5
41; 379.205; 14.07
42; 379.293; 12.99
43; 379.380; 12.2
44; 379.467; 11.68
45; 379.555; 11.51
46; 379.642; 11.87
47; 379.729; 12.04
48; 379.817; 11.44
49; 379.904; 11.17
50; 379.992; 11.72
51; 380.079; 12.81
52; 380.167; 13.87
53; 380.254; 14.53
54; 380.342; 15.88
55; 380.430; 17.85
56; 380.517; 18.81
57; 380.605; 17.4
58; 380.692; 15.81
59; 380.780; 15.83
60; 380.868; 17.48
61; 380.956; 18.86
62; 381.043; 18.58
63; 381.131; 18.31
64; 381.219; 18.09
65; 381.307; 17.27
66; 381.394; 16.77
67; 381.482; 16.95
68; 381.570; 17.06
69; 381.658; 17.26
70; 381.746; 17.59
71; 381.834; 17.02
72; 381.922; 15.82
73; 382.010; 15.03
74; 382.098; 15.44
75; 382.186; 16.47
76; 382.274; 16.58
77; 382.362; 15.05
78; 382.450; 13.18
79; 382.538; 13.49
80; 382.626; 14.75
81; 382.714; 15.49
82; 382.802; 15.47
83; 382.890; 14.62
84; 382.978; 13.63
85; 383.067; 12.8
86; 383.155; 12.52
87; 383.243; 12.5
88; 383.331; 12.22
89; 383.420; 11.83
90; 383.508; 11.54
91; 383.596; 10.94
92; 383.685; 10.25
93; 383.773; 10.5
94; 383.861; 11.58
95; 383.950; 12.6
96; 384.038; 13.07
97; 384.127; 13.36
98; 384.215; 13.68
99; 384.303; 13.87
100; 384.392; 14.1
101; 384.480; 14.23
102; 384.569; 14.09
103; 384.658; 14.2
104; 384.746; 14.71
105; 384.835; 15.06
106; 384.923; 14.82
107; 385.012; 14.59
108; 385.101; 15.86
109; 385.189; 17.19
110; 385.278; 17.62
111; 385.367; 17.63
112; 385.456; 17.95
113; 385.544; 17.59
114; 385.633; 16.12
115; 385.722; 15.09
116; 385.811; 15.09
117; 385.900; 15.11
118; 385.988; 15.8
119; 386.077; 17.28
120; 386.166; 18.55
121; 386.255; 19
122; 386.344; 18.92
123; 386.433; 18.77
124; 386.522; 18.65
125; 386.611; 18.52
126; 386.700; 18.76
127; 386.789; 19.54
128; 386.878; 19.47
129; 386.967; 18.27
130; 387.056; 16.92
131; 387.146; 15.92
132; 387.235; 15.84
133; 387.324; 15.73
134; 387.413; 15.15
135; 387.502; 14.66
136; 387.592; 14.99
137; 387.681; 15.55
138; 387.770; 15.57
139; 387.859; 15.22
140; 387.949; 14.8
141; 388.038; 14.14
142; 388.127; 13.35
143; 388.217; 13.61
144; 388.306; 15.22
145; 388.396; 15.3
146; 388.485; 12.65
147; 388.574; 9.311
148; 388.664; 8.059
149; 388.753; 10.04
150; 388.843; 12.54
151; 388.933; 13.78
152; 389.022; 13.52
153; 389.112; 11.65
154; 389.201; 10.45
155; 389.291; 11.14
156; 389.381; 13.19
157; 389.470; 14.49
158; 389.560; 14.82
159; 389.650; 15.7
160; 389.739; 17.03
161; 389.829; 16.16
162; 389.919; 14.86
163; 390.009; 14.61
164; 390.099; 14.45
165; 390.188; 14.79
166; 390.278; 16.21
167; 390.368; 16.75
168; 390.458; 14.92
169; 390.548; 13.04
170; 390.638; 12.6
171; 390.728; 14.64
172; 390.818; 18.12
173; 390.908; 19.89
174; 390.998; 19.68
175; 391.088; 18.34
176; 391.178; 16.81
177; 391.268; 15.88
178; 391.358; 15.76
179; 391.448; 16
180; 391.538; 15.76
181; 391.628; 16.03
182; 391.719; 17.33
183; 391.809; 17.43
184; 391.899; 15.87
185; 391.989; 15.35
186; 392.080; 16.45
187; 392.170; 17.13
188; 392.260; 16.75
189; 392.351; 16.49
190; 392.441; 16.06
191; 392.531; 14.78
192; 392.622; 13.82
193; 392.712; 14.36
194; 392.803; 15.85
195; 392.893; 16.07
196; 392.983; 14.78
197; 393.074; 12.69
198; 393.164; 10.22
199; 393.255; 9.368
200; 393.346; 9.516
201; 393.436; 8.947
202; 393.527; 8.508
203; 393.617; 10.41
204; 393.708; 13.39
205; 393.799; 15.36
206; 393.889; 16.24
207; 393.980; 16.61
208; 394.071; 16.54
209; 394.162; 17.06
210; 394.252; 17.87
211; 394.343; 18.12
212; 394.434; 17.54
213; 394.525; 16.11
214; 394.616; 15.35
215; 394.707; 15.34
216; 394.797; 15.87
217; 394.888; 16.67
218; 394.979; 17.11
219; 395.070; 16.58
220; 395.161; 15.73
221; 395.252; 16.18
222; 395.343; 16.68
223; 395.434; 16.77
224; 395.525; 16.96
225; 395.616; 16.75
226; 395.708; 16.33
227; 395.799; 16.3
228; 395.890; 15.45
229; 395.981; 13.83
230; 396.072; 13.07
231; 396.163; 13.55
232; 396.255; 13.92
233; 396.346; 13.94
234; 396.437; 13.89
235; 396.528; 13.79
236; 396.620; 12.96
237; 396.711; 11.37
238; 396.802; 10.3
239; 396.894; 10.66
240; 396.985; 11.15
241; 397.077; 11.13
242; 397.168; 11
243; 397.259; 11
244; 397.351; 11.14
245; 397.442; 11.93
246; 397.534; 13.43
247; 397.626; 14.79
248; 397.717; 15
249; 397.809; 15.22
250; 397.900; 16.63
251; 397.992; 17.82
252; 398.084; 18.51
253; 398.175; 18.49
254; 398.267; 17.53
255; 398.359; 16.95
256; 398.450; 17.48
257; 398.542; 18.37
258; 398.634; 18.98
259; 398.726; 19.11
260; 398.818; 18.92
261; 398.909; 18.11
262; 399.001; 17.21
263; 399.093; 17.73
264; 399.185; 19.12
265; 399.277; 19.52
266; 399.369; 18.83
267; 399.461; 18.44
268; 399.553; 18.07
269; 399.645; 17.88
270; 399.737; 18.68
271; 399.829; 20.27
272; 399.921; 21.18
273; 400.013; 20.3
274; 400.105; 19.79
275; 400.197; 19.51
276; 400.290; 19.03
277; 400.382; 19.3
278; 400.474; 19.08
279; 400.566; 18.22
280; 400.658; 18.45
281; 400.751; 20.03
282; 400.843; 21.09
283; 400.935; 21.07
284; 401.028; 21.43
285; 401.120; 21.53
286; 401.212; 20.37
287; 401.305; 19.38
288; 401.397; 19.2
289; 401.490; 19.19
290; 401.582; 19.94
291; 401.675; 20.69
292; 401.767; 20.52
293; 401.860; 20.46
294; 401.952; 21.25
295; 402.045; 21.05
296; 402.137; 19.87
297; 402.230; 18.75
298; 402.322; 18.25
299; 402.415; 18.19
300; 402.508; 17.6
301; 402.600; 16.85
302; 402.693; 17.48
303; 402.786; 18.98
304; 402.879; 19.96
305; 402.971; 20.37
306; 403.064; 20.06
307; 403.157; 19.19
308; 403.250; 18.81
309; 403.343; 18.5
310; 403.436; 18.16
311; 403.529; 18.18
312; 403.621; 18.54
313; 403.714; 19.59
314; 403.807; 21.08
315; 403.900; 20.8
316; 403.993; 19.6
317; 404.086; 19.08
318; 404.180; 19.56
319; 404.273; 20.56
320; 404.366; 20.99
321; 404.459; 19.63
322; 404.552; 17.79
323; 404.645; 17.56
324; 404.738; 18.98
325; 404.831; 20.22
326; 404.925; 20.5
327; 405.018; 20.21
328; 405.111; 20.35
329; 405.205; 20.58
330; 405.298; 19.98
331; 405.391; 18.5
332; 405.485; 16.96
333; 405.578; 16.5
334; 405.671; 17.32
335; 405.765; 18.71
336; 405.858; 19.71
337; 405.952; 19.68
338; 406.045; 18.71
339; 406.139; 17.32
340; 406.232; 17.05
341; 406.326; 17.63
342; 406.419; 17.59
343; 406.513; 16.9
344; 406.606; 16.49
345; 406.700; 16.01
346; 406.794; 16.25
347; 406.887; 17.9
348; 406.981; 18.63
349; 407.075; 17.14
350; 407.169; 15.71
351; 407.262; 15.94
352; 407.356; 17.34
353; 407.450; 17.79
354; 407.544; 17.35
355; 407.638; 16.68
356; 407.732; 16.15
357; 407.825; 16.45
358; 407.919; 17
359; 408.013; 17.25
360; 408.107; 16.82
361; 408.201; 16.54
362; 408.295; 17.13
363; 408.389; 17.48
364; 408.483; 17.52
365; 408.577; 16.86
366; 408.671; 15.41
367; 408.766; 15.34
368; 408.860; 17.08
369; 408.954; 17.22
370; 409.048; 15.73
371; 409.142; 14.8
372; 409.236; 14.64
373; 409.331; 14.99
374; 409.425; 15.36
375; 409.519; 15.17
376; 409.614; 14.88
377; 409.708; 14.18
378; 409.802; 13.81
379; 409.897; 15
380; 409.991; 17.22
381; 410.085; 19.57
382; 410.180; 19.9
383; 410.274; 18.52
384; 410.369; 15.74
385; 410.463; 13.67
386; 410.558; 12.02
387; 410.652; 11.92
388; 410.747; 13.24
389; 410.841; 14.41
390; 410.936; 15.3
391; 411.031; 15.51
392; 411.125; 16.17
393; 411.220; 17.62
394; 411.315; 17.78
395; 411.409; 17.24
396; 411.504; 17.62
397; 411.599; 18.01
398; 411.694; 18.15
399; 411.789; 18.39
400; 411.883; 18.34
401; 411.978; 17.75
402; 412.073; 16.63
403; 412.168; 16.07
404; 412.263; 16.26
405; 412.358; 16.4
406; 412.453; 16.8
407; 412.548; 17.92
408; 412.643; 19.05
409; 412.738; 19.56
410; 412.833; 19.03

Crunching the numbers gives 1.28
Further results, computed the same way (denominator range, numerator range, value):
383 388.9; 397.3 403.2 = 1.35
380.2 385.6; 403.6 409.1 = 1.34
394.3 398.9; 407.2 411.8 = 1.13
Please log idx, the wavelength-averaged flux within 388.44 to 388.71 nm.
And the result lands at 10.1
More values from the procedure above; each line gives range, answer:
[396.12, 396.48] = 13.8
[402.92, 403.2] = 19.9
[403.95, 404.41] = 19.9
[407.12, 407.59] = 16.8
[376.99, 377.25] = 11.2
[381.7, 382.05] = 16.4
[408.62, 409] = 16.2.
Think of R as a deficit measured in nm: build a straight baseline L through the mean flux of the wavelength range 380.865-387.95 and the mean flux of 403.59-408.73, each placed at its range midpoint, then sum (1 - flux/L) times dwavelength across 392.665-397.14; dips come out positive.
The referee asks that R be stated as 0.65 nm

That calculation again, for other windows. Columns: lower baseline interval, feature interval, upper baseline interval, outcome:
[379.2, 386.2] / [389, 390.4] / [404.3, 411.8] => 0.098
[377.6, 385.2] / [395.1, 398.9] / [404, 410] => 0.337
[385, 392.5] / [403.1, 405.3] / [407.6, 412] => -0.468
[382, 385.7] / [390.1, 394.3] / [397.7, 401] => 0.370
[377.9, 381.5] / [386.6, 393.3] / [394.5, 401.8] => 0.542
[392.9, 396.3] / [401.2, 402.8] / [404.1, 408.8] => -0.249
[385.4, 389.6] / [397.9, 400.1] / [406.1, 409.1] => -0.327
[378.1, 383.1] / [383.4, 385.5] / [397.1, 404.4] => 0.281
